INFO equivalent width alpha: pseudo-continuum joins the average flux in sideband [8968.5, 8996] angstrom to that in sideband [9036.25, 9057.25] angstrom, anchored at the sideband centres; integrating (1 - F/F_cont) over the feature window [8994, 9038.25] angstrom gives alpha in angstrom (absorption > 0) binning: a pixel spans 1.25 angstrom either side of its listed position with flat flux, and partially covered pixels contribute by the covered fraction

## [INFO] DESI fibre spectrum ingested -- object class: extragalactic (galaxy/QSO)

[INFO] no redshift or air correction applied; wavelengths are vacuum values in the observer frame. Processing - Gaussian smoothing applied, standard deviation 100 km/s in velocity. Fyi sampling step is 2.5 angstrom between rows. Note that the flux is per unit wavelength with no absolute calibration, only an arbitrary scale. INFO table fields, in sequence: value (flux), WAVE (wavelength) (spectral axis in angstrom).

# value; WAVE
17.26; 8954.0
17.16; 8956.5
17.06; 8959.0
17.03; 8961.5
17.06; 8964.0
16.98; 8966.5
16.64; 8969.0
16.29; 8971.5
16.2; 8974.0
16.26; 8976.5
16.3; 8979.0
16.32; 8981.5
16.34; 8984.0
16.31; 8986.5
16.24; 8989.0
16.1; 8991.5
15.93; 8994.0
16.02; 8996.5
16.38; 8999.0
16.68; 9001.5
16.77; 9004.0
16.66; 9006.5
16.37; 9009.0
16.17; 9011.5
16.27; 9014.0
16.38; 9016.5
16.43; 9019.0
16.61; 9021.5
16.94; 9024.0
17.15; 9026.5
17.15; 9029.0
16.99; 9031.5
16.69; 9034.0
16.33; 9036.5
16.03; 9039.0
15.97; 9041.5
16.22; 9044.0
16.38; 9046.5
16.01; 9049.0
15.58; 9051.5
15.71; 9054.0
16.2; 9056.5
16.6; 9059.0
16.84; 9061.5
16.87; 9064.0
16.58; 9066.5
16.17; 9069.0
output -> -1.2 angstrom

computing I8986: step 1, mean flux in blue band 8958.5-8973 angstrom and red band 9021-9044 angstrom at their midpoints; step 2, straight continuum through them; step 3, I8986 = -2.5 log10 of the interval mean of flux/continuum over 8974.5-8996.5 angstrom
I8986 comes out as 0.036 mag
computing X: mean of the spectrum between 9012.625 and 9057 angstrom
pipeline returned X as 16.4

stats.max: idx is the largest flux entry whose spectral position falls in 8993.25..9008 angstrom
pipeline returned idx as 16.77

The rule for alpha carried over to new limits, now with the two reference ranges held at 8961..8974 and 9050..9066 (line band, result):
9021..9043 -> -0.29 angstrom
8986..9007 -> 0.33 angstrom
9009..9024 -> 0.07 angstrom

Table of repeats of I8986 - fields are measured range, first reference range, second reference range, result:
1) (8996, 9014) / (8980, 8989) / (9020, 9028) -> 0.011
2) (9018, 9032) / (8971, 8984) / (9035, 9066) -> -0.041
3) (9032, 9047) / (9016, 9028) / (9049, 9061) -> 0.005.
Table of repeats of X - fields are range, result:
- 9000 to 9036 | 16.7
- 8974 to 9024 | 16.4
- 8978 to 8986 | 16.3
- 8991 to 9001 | 16.2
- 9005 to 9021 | 16.4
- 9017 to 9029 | 16.8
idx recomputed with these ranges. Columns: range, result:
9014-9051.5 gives 17.15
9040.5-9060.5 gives 16.6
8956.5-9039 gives 17.16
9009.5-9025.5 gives 16.94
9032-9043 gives 16.69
